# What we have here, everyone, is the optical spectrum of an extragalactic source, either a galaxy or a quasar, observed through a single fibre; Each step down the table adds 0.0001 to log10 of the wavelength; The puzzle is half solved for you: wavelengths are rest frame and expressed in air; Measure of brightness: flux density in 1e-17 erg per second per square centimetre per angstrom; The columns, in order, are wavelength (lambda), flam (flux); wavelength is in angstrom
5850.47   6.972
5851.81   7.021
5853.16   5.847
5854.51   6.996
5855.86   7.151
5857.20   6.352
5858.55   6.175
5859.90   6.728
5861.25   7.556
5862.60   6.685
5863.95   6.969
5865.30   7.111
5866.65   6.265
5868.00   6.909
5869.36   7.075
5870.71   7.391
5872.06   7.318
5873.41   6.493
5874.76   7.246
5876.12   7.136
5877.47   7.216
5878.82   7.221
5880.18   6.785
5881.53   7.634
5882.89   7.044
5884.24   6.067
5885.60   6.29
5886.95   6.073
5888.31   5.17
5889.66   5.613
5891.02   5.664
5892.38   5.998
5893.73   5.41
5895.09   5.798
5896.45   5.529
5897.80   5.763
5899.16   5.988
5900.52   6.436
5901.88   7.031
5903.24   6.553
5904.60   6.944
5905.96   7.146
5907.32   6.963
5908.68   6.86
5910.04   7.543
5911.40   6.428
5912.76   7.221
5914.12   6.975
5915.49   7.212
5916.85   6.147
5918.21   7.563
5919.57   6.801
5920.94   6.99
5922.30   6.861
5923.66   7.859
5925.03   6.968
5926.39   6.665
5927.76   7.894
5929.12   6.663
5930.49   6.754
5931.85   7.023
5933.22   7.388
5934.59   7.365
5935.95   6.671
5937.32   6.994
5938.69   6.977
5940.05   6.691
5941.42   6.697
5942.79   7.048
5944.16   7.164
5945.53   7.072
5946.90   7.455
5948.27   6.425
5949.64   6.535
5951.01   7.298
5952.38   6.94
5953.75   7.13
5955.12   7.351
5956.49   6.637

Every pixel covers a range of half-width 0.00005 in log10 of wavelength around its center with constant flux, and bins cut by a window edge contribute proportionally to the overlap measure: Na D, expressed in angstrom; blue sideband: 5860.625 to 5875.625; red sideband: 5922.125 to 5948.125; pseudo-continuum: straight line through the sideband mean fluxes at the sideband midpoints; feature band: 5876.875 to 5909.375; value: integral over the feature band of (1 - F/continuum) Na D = 3.0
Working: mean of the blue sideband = 7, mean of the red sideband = 7.05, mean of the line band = 6.38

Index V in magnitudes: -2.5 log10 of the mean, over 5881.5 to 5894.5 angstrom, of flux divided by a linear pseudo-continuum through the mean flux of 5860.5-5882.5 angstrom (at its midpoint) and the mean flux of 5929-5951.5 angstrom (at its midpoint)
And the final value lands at 0.170 mag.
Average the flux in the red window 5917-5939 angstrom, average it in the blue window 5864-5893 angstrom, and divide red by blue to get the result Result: 1.1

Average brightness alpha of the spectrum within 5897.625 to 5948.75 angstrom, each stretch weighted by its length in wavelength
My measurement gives 6.94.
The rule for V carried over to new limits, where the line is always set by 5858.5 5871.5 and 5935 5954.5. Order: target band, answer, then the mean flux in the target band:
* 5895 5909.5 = 0.07 mag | 6.49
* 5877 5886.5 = 0.01 mag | 6.87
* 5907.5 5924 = -0.01 mag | 7.02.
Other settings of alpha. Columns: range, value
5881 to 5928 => 6.59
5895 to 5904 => 6.19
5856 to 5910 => 6.6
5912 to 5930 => 7.06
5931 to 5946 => 7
